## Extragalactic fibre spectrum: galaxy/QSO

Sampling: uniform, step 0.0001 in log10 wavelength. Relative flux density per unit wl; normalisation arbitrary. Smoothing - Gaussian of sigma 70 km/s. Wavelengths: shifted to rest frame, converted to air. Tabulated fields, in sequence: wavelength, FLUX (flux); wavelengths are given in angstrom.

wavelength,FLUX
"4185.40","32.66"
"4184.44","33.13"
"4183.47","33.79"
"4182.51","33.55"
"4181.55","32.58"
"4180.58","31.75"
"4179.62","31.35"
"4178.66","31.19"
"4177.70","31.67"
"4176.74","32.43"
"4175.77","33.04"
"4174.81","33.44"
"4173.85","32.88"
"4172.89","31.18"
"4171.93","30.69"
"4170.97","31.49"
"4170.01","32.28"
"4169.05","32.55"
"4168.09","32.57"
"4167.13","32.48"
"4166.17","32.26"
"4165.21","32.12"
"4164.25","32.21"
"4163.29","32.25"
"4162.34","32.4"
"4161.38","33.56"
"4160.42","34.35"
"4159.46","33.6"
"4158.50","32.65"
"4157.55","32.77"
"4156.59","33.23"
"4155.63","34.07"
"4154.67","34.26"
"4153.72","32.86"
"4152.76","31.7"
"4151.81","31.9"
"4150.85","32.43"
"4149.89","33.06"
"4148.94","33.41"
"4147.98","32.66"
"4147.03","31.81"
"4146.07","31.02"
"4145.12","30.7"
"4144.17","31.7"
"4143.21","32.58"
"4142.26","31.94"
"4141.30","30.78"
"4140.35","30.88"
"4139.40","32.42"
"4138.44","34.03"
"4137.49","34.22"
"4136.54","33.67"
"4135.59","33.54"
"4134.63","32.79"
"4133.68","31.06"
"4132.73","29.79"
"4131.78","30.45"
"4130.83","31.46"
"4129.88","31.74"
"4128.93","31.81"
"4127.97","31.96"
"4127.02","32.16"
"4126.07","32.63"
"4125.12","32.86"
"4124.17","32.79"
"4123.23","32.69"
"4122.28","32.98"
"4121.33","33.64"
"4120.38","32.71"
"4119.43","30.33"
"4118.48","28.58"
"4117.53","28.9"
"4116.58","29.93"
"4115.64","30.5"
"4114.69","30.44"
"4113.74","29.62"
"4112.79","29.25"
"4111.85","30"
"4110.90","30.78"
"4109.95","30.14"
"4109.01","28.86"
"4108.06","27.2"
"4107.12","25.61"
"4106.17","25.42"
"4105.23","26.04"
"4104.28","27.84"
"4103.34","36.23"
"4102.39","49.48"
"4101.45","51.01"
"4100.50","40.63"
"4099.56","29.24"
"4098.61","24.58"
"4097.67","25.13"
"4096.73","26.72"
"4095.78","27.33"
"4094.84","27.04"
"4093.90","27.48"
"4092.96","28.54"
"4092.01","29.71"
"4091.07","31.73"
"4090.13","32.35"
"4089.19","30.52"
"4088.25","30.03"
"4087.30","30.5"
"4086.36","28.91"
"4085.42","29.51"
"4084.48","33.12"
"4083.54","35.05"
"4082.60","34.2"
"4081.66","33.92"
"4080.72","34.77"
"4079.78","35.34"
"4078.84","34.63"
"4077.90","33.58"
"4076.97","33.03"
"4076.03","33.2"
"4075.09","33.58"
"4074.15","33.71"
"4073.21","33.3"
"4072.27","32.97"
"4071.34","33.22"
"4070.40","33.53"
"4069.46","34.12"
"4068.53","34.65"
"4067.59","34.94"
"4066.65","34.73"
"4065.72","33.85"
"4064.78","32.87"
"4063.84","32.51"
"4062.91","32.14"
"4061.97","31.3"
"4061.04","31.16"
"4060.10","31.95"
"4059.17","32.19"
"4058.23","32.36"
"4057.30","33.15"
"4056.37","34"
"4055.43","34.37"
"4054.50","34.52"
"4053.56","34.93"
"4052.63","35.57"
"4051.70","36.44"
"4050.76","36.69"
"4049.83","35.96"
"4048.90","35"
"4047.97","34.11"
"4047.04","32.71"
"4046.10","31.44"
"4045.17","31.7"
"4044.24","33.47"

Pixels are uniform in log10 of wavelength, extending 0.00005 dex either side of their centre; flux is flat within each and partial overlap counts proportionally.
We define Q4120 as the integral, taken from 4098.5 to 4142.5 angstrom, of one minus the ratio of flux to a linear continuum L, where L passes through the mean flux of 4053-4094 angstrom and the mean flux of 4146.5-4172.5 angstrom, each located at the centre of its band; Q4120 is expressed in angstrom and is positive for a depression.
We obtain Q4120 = 1.1 angstrom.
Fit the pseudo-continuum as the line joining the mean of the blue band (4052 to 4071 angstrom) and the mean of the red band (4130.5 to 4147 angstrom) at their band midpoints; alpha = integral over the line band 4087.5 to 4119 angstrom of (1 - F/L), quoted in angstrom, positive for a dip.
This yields 2.1 angstrom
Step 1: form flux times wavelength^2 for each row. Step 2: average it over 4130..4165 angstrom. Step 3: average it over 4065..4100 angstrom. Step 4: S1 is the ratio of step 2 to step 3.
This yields 1.1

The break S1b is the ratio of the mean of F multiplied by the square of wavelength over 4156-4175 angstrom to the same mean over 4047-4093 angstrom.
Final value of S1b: 1.03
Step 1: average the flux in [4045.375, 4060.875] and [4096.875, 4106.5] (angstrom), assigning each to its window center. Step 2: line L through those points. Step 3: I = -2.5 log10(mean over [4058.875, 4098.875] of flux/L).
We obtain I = 0.06 mag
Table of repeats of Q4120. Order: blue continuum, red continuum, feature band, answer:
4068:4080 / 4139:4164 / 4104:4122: 2.1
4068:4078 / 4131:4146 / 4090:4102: 0.7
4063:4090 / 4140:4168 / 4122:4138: 0.2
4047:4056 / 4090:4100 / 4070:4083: -1.2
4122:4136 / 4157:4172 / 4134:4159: -0.2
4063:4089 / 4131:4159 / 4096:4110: 0.6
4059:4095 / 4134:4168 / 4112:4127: 0.6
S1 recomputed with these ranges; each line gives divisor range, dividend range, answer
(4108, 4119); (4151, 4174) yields 1.13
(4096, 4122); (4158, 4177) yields 1.08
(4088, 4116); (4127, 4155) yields 1.07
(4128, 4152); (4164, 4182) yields 1.02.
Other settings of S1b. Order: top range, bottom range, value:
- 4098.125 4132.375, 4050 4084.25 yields 0.96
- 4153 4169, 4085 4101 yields 1.16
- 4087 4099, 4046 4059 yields 0.85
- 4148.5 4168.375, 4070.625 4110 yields 1.07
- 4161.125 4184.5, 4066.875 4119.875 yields 1.06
